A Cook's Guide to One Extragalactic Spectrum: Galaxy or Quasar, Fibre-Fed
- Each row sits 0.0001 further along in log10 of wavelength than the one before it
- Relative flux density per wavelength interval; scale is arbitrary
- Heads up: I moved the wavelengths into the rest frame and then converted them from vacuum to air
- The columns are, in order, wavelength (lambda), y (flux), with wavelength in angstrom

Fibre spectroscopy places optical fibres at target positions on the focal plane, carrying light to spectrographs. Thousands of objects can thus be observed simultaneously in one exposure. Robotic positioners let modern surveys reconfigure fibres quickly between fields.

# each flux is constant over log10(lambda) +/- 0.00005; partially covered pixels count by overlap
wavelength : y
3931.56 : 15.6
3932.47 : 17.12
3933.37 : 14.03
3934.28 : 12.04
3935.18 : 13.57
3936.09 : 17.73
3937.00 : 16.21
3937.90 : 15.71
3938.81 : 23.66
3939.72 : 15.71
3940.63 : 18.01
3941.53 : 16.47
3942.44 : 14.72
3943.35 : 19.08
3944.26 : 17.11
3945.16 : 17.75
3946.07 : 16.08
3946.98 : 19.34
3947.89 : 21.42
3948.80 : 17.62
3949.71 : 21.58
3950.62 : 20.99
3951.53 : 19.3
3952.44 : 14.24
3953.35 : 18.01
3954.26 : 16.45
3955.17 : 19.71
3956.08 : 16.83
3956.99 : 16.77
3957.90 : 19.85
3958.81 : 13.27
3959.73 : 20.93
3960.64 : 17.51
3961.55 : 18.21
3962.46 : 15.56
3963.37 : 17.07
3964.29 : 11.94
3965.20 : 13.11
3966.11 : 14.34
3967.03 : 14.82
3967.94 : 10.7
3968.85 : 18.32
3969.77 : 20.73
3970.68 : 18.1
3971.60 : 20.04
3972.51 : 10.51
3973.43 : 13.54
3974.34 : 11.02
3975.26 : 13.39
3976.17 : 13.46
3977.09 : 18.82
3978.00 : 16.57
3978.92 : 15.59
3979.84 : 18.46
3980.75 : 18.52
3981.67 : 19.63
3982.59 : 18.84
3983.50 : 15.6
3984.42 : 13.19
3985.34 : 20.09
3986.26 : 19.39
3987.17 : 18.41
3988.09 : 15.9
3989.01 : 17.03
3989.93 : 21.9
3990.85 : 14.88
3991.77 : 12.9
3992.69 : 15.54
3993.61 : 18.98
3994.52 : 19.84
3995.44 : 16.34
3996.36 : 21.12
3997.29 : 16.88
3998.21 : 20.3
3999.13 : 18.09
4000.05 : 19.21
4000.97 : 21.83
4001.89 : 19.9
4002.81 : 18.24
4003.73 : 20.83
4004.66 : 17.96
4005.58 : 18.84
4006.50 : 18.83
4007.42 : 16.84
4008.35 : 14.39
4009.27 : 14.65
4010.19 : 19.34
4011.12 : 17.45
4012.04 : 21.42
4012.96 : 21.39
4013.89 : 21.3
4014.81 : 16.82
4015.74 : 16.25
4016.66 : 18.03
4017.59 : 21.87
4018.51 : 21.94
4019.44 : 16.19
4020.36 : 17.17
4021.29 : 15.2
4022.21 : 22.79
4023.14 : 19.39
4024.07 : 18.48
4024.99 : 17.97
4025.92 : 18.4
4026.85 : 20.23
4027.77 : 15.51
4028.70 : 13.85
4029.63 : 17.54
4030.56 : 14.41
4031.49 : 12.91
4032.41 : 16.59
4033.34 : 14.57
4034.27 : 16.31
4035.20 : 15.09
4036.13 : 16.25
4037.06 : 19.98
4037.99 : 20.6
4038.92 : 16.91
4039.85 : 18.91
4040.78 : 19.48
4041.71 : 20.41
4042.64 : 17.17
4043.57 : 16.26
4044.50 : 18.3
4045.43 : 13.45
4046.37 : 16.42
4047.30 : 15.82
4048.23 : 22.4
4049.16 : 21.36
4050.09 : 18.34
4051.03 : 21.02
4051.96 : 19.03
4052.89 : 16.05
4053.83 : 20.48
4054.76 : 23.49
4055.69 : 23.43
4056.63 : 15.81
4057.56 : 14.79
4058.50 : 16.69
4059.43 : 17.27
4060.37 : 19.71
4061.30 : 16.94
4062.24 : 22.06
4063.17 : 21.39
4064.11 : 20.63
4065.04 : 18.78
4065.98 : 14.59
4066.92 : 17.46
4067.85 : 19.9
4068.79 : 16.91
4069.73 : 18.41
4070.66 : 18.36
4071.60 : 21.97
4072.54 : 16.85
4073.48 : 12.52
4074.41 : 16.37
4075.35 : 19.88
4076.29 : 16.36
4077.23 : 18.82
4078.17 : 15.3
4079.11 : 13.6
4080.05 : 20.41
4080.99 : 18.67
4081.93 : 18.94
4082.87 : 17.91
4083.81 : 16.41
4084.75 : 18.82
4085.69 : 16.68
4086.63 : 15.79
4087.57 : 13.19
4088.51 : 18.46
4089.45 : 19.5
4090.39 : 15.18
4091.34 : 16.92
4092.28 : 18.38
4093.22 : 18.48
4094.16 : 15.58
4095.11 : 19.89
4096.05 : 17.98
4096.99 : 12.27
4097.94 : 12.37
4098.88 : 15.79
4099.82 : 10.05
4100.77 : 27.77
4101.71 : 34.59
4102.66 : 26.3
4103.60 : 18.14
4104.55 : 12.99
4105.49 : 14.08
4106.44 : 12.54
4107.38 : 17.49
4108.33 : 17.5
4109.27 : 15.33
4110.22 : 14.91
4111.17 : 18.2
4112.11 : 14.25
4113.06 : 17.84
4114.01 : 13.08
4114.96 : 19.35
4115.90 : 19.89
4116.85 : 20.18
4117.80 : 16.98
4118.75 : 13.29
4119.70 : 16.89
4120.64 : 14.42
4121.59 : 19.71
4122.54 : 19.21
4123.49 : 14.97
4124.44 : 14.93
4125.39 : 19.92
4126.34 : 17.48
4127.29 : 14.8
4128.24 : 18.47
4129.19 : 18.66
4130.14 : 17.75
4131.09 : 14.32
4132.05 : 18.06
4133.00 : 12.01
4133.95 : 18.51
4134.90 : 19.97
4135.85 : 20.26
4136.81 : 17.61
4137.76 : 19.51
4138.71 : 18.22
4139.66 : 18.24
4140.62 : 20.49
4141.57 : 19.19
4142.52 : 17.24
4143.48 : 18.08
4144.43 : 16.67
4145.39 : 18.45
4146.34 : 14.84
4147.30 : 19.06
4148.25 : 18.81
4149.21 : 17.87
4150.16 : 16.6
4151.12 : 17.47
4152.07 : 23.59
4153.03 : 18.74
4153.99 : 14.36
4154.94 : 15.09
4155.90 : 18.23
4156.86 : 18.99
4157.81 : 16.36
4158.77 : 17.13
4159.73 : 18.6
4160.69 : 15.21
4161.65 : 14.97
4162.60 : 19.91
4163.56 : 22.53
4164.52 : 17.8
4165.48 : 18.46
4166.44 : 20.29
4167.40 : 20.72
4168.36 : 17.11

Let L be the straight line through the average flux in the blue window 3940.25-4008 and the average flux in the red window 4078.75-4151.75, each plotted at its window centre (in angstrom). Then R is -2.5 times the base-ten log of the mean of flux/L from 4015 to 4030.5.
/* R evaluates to -0.041 mag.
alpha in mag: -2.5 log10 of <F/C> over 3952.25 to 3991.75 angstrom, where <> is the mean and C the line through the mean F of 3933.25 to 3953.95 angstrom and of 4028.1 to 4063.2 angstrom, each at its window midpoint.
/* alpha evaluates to 0.067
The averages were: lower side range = 17.5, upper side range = 17.9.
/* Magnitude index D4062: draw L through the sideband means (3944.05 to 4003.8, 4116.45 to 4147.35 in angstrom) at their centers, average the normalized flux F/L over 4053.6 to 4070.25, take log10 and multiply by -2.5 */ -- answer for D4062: -0.084 mag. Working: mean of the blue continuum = 17.3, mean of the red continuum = 17.5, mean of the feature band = 18.8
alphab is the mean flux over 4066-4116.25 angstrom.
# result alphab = 17.4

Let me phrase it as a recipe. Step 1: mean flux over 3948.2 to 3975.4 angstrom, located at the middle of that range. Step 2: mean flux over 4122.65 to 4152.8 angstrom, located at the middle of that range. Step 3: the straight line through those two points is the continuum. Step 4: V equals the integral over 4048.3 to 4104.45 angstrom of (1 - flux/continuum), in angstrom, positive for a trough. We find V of -2.9 angstrom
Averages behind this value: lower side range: 16.5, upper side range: 17.8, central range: 18.3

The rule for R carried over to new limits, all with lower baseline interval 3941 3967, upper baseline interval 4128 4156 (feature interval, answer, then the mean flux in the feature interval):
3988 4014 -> -0.05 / 18.3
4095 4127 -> 0.03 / 17.3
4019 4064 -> -0.03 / 18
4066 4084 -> 0.01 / 17.6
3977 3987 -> -0.02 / 17.7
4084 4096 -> 0.03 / 17.2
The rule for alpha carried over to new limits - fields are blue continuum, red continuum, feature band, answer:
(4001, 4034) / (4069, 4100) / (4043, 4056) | -0.09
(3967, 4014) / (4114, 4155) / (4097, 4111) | 0.00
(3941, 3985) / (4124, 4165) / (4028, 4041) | 0.04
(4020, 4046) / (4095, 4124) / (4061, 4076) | -0.06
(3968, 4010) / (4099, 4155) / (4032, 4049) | 0.00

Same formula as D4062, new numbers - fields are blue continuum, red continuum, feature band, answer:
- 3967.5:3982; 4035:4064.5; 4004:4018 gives -0.064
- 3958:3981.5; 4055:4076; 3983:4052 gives -0.057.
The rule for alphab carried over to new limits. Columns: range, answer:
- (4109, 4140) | 17.2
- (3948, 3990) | 16.9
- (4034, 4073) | 18.5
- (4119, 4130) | 17.2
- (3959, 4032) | 17.4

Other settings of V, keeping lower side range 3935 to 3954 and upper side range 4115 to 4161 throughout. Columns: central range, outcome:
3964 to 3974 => 1.5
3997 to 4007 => -0.8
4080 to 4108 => 0.0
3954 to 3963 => 0.2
